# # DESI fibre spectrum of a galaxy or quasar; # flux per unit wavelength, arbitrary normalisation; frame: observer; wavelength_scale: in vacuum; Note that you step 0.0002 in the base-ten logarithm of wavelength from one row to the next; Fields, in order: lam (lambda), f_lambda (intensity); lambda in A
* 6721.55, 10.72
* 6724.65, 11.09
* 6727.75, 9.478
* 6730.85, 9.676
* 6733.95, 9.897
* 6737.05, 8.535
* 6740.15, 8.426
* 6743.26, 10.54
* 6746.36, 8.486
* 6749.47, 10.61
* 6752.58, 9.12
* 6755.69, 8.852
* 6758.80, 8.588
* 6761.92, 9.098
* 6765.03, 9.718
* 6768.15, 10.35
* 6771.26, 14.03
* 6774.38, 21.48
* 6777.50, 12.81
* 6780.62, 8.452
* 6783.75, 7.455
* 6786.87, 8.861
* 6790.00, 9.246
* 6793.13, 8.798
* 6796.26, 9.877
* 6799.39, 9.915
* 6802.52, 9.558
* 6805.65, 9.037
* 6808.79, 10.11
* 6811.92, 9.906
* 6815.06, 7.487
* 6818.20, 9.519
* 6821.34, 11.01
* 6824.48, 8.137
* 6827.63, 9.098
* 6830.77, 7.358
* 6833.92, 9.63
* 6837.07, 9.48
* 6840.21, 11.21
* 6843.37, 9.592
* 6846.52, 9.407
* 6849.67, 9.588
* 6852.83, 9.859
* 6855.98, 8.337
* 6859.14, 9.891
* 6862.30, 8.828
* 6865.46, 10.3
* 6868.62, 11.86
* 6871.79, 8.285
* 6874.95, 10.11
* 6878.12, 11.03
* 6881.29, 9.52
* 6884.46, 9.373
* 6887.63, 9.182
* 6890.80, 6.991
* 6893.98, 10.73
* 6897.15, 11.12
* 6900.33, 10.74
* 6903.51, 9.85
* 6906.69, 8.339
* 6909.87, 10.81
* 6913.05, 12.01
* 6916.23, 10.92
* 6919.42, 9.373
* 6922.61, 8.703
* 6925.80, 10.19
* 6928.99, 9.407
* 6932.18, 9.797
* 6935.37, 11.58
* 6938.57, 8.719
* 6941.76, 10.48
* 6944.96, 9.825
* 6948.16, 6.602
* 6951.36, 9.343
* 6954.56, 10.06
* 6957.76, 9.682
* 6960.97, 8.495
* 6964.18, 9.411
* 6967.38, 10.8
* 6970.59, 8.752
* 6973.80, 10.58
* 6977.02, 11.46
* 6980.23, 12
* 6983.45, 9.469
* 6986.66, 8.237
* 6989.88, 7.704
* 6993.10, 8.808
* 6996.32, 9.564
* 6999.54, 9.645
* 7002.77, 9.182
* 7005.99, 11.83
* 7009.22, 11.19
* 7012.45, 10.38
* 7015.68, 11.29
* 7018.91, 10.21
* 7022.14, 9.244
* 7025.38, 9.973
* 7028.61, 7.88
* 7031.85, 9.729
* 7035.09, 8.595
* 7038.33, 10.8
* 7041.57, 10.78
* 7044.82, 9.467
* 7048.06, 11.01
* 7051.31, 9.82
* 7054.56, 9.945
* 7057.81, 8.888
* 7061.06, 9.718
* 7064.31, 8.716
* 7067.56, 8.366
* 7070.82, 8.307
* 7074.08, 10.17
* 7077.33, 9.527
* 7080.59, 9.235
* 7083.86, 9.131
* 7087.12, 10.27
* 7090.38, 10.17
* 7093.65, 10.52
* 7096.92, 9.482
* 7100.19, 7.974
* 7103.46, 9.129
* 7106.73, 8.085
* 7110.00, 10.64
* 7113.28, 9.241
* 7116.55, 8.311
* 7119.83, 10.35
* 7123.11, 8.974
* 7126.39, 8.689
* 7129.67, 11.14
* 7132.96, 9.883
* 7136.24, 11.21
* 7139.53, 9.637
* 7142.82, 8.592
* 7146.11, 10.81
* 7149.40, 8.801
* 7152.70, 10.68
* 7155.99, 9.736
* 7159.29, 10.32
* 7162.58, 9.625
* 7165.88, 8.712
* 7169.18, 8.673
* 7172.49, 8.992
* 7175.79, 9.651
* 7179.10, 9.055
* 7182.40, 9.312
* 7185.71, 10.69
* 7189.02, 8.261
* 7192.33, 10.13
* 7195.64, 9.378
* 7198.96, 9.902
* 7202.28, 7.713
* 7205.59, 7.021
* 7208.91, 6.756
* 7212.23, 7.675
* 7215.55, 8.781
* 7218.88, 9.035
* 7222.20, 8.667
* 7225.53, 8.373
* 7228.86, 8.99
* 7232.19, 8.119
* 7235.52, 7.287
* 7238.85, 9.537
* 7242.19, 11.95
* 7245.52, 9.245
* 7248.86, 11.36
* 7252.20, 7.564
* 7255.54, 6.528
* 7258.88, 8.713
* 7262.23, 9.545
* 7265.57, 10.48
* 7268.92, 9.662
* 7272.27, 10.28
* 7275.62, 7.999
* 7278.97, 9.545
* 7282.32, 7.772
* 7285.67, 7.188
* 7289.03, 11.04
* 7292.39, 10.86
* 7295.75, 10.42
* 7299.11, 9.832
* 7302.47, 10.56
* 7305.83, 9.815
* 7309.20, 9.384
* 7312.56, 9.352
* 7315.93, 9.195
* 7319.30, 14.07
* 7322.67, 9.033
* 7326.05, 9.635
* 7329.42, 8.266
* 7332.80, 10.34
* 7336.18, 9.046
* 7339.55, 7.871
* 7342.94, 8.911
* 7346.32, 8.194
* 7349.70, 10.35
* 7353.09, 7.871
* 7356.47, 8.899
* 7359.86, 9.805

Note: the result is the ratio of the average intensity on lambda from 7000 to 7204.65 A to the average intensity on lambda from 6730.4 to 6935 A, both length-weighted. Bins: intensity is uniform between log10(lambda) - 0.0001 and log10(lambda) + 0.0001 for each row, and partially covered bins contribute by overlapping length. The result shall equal 1.0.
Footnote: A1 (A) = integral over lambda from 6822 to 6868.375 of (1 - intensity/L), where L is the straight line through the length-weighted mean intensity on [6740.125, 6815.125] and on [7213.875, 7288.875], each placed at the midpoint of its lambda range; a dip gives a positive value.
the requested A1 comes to 2.37 A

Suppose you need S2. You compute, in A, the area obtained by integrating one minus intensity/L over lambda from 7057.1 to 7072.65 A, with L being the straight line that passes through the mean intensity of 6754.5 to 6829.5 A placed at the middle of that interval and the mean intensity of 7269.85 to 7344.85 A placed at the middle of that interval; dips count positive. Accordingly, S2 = 1.6 A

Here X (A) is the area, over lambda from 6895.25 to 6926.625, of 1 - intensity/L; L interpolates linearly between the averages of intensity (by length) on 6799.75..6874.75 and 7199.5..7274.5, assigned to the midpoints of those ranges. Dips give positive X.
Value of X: -2.9 A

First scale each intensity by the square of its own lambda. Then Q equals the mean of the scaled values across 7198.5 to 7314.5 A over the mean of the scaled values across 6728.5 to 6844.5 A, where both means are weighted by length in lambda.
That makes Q 1.1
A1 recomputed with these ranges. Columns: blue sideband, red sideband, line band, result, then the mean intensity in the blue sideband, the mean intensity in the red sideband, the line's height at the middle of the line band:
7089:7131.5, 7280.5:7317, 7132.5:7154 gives -1.08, 9.44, 9.59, 9.46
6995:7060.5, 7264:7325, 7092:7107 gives 1.21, 9.97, 9.8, 9.92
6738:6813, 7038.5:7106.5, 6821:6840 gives 1.65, 10.1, 9.53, 10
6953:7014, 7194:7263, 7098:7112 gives 0.42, 9.85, 8.66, 9.26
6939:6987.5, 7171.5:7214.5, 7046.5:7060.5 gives -0.83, 9.68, 8.81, 9.34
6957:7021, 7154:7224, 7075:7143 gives -1.53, 9.93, 8.96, 9.35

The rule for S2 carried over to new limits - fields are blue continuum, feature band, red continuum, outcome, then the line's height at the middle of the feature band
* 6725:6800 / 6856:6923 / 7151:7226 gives -0.7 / 9.79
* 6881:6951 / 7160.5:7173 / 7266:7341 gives 0.8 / 9.66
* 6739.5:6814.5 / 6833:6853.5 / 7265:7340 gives 0.5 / 10.1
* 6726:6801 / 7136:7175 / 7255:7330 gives 0.5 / 9.73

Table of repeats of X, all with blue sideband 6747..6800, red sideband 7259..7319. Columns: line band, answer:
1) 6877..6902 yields 1.0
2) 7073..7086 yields 0.6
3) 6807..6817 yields 1.1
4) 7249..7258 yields 1.7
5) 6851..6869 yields 1.0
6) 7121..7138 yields -0.2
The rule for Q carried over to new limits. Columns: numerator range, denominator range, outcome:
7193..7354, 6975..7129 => 1.01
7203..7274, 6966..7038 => 0.96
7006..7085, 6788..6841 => 1.11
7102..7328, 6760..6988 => 1.04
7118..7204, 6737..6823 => 1.07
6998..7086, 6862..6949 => 1.03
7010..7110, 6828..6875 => 1.07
